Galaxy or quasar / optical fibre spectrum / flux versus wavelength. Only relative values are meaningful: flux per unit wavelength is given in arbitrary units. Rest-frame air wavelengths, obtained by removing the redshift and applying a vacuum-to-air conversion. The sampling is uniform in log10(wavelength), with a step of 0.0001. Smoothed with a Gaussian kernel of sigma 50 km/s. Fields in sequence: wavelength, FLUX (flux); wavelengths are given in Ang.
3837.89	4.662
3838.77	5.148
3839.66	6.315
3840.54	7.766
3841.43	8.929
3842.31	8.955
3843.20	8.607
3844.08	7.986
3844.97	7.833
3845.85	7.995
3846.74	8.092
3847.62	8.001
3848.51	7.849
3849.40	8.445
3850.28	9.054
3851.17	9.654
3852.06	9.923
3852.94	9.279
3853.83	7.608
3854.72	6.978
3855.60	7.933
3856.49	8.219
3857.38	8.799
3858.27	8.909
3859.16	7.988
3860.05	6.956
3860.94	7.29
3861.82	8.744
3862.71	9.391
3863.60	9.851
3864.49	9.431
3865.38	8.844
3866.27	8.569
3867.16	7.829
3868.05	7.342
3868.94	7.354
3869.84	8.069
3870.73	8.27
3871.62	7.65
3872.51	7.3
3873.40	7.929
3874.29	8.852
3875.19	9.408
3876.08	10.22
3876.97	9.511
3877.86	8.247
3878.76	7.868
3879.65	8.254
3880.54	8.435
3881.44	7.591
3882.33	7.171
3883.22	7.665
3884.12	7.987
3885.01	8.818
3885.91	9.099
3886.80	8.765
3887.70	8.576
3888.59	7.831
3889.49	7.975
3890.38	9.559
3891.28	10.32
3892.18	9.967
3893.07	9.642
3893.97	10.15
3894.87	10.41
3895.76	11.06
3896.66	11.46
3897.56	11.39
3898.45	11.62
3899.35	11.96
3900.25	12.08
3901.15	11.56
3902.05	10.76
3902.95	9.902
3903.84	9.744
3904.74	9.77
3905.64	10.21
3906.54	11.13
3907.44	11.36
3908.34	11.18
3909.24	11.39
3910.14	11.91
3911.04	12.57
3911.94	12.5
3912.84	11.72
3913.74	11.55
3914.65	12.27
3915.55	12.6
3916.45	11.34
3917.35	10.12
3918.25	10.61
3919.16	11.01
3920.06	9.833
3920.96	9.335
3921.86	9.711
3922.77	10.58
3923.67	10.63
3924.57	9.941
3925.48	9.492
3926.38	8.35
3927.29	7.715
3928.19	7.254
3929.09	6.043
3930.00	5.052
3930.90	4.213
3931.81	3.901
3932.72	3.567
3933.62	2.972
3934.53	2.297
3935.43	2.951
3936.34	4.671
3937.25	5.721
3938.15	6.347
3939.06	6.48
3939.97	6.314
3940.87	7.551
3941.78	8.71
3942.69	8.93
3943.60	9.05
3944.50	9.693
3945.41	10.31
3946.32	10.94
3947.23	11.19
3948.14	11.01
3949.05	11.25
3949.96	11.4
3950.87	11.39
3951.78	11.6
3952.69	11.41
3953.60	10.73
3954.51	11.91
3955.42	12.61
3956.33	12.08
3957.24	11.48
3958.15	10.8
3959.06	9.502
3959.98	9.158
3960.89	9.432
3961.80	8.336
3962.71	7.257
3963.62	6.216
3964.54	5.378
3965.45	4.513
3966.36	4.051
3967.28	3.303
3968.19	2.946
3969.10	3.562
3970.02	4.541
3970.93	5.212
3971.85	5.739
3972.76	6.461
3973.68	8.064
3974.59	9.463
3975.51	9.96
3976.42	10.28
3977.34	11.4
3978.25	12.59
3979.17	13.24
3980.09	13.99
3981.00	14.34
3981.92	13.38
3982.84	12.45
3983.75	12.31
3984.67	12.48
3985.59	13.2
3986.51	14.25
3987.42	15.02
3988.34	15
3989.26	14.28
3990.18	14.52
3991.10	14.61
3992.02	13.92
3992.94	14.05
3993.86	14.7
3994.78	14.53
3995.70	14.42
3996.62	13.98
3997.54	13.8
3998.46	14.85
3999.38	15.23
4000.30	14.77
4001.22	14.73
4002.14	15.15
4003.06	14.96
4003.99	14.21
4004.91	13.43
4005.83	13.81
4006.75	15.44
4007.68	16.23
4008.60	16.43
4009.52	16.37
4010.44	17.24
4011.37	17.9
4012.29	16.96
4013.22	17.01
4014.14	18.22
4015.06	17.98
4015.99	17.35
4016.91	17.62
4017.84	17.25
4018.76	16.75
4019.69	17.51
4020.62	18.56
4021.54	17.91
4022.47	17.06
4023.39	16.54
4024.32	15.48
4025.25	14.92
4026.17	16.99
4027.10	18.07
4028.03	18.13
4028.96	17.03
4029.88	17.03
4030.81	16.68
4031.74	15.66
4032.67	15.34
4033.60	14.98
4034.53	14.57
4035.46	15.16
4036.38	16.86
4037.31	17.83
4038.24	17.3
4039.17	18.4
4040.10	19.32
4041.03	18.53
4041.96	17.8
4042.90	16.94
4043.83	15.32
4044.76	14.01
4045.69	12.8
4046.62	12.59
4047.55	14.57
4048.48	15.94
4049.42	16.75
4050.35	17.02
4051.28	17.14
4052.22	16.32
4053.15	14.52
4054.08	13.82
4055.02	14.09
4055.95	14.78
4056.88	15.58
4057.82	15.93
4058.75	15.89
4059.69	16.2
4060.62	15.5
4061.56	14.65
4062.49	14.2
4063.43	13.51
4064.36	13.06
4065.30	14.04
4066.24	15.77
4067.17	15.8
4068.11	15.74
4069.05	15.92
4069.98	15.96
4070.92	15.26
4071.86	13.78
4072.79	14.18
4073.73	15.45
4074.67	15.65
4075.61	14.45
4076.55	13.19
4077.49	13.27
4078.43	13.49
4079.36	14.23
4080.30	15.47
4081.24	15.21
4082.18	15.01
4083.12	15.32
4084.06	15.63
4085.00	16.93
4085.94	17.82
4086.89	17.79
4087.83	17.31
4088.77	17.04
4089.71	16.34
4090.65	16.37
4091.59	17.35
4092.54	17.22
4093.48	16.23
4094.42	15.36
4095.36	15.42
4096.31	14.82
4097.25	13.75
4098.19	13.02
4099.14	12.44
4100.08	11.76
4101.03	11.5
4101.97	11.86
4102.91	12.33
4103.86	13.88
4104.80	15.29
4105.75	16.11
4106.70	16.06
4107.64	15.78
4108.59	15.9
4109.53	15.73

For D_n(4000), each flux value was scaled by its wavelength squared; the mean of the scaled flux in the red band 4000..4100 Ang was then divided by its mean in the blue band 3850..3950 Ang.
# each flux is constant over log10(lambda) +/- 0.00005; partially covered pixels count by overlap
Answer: 1.90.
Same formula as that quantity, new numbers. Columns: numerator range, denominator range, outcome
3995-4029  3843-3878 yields 2.08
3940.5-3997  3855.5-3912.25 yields 1.17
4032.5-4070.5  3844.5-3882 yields 2.05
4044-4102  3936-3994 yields 1.60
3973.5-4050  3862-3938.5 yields 1.80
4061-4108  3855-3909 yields 1.80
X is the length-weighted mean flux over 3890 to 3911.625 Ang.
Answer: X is 10.9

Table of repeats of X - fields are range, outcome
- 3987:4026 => 15.7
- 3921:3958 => 8.47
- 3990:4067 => 15.8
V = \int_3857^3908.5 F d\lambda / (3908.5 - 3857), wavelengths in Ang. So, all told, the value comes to 9.2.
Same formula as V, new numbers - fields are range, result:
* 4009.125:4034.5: 16.9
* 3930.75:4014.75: 10.9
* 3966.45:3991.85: 10.6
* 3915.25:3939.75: 7.46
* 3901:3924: 11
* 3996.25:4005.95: 14.5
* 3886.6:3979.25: 9.07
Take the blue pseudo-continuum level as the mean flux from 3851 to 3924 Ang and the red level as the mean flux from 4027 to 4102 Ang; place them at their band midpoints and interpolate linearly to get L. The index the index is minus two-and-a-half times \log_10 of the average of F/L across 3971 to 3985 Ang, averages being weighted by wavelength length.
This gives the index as 0.158 mag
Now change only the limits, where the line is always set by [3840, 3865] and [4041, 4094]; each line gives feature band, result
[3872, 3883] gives 0.106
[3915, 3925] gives 0.008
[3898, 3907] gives -0.085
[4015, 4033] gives -0.209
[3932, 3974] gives 0.442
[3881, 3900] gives 0.021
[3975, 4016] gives -0.111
